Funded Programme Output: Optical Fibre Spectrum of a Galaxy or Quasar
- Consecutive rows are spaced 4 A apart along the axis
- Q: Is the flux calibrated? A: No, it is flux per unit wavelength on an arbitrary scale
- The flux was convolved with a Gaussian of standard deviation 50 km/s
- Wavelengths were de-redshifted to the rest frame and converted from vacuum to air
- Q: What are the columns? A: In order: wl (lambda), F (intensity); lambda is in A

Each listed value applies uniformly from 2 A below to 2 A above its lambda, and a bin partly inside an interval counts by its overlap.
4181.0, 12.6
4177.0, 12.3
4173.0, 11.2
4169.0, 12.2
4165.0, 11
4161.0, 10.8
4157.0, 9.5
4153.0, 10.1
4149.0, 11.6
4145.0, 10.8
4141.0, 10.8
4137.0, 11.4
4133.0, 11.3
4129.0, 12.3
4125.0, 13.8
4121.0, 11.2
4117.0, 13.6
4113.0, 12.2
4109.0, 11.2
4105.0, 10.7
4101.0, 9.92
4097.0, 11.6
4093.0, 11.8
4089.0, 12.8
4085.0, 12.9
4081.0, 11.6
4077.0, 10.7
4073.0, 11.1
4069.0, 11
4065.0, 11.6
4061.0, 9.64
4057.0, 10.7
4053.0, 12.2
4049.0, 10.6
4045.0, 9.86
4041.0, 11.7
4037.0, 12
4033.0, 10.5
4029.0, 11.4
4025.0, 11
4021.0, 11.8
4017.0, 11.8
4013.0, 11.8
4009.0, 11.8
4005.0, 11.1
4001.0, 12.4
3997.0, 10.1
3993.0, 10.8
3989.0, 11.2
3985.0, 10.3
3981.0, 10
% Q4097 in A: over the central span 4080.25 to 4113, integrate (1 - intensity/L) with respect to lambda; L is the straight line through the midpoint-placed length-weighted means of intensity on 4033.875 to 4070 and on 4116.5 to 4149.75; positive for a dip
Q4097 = -0.5 A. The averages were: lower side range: 11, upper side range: 11.8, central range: 11.6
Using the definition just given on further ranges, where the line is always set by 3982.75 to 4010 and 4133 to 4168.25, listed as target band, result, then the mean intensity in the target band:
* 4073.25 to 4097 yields -2.0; 11.9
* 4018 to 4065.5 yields -0.4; 11.1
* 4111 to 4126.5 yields -2.5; 12.7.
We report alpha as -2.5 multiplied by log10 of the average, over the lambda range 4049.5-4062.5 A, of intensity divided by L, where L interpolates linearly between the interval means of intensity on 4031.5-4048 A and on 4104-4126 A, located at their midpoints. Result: 0.04 mag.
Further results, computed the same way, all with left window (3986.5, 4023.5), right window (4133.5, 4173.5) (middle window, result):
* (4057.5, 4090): -0.01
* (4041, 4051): 0.07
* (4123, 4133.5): -0.15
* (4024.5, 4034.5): 0.03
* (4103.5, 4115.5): -0.04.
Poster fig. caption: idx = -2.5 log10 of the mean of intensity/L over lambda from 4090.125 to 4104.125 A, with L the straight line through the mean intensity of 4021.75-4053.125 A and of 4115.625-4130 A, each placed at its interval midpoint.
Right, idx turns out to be 0.10 mag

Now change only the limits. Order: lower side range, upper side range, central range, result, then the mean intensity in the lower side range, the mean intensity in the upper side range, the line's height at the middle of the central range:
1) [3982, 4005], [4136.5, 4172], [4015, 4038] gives -0.045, 10.9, 10.9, 10.9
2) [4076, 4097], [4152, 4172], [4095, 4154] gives -0.015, 12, 10.8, 11.4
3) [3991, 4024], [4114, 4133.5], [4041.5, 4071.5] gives 0.099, 11.4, 12.5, 11.9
